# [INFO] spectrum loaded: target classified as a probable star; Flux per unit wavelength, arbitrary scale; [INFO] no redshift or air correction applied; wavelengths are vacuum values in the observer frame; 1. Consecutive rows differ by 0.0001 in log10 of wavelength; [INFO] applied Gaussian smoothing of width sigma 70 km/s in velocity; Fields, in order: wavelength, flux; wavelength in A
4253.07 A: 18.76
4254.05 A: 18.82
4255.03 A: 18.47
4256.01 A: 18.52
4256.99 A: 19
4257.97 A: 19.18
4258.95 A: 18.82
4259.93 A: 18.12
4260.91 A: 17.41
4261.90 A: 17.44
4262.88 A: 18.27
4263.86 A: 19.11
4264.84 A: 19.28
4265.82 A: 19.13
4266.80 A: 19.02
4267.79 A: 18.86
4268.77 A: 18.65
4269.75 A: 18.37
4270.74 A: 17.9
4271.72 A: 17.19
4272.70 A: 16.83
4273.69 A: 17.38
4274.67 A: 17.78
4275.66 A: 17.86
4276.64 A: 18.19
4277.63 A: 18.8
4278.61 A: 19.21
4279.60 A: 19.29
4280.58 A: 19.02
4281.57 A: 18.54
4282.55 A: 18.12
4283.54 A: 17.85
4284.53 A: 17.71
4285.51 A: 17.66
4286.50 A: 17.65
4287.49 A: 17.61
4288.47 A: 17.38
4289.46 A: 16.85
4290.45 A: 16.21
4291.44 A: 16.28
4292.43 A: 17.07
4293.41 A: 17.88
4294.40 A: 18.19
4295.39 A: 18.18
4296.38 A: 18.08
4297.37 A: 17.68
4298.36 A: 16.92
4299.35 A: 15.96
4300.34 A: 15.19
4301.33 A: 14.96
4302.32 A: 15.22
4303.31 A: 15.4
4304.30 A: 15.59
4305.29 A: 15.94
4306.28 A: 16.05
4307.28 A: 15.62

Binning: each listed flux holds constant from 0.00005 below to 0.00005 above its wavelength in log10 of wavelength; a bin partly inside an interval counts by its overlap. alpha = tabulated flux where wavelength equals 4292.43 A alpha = 17.07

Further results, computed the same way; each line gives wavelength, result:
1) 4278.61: 19.21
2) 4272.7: 16.83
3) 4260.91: 17.41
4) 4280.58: 19.02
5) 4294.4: 18.19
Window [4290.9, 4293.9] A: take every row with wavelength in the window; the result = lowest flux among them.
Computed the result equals 16.28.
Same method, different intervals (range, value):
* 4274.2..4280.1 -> 17.78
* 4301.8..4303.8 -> 15.22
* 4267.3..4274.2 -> 16.83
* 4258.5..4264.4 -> 17.41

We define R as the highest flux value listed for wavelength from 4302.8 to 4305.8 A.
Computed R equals 15.94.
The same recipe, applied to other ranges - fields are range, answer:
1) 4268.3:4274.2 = 18.65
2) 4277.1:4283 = 19.29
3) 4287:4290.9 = 17.61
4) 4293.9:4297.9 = 18.19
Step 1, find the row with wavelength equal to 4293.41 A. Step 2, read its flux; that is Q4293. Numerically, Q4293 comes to 17.88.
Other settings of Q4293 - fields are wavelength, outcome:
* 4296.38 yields 18.08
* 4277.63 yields 18.8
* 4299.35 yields 15.96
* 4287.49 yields 17.61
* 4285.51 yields 17.66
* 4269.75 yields 18.37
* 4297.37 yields 17.68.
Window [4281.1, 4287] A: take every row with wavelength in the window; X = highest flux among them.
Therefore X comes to 18.54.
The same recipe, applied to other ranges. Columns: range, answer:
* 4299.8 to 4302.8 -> 15.22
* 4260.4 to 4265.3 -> 19.28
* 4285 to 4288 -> 17.66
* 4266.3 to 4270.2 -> 19.02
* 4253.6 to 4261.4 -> 19.18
